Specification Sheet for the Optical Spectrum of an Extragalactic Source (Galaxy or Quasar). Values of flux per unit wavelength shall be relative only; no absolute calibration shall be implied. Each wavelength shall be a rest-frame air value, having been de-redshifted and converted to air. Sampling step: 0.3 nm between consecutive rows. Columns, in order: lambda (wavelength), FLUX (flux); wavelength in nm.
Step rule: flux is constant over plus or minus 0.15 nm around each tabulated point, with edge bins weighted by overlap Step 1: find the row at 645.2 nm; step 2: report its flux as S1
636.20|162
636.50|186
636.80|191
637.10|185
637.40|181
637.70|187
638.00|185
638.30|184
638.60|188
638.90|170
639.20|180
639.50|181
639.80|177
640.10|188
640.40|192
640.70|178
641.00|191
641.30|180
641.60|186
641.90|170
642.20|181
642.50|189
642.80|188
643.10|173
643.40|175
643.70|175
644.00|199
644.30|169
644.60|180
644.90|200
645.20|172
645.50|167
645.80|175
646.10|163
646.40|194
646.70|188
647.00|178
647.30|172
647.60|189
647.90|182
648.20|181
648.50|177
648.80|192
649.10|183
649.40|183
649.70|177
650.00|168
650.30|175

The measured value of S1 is 172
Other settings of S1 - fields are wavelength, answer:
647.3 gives 172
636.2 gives 162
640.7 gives 178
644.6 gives 180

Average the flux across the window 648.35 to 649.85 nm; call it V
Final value 182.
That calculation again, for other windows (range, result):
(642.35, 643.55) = 181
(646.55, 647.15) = 183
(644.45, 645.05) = 190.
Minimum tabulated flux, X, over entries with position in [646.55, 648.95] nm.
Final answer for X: 172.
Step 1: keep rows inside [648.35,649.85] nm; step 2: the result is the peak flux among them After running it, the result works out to 192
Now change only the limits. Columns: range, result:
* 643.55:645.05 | 200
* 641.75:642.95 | 189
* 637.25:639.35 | 188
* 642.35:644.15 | 199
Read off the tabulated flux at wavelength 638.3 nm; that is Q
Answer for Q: 184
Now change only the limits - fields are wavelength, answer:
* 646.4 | 194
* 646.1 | 163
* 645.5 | 167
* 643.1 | 173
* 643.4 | 175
